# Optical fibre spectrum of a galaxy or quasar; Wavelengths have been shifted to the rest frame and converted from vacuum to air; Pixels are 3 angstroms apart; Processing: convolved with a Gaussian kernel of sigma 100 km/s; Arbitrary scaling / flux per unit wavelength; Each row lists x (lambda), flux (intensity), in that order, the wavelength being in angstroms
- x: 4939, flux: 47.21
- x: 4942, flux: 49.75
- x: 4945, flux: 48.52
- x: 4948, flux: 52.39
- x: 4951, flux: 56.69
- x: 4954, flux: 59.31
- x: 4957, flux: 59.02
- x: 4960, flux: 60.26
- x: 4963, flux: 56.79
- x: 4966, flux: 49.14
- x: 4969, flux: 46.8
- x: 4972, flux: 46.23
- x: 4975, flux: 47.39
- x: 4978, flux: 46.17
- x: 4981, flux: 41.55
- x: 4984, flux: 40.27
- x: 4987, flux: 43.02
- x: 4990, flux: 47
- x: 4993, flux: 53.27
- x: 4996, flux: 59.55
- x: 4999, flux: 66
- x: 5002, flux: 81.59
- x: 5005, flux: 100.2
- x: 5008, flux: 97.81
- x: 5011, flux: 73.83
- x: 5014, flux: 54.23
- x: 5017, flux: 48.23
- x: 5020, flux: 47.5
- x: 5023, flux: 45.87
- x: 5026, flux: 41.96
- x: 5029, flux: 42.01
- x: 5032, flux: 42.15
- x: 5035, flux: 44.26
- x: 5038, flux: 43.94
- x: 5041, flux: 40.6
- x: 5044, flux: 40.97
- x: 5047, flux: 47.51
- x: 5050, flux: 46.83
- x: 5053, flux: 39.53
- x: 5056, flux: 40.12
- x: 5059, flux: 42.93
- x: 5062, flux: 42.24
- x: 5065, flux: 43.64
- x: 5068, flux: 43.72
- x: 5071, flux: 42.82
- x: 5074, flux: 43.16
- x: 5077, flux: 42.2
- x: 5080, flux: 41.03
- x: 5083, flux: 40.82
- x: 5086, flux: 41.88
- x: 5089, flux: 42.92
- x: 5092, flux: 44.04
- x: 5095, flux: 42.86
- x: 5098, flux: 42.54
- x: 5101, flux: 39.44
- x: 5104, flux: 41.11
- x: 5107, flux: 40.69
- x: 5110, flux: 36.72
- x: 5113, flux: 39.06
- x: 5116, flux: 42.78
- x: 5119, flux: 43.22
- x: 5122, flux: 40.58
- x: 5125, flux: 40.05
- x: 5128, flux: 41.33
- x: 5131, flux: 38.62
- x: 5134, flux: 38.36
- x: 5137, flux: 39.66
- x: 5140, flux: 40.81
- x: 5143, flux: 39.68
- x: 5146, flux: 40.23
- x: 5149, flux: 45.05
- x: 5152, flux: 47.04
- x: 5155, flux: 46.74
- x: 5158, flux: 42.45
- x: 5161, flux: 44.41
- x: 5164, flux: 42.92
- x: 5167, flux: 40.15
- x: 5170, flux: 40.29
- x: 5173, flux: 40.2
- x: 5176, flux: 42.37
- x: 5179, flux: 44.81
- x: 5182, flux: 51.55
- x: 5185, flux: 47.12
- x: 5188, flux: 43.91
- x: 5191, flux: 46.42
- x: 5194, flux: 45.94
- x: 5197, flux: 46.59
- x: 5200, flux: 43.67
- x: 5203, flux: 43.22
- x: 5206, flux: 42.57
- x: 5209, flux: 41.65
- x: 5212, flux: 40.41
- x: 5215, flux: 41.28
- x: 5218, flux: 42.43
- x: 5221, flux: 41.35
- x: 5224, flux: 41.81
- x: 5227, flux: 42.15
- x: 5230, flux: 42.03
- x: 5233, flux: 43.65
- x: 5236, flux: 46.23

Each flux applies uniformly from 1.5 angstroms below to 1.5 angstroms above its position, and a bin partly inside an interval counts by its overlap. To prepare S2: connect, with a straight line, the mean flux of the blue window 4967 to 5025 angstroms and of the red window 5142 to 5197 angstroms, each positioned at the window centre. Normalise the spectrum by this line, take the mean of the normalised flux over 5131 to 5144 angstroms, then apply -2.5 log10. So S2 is 0.18 mag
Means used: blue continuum 57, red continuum 44.1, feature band 39.5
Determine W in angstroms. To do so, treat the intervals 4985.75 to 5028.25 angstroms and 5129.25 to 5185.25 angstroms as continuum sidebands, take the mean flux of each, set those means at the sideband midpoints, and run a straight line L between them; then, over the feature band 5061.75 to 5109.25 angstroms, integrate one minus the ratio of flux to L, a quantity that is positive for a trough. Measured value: 8.7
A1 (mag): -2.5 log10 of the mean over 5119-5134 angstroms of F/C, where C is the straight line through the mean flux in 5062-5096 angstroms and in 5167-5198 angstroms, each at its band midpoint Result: 0.09 mag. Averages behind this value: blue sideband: 42.6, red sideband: 44.7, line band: 40.3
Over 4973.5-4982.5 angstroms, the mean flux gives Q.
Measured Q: 45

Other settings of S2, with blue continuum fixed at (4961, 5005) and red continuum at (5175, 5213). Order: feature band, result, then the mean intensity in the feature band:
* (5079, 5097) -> 0.16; 42.3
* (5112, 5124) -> 0.16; 41.5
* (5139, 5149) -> 0.15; 40.9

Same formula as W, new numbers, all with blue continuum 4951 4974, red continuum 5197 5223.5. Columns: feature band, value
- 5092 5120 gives 3.7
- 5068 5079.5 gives 1.4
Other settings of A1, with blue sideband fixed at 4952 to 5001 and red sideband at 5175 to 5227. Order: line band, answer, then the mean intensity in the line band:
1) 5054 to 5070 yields 0.150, 42.4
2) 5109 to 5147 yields 0.159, 40.1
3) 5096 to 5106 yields 0.155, 41.1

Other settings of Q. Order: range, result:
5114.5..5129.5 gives 41.6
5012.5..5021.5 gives 50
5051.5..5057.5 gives 39.8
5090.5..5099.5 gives 43.1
